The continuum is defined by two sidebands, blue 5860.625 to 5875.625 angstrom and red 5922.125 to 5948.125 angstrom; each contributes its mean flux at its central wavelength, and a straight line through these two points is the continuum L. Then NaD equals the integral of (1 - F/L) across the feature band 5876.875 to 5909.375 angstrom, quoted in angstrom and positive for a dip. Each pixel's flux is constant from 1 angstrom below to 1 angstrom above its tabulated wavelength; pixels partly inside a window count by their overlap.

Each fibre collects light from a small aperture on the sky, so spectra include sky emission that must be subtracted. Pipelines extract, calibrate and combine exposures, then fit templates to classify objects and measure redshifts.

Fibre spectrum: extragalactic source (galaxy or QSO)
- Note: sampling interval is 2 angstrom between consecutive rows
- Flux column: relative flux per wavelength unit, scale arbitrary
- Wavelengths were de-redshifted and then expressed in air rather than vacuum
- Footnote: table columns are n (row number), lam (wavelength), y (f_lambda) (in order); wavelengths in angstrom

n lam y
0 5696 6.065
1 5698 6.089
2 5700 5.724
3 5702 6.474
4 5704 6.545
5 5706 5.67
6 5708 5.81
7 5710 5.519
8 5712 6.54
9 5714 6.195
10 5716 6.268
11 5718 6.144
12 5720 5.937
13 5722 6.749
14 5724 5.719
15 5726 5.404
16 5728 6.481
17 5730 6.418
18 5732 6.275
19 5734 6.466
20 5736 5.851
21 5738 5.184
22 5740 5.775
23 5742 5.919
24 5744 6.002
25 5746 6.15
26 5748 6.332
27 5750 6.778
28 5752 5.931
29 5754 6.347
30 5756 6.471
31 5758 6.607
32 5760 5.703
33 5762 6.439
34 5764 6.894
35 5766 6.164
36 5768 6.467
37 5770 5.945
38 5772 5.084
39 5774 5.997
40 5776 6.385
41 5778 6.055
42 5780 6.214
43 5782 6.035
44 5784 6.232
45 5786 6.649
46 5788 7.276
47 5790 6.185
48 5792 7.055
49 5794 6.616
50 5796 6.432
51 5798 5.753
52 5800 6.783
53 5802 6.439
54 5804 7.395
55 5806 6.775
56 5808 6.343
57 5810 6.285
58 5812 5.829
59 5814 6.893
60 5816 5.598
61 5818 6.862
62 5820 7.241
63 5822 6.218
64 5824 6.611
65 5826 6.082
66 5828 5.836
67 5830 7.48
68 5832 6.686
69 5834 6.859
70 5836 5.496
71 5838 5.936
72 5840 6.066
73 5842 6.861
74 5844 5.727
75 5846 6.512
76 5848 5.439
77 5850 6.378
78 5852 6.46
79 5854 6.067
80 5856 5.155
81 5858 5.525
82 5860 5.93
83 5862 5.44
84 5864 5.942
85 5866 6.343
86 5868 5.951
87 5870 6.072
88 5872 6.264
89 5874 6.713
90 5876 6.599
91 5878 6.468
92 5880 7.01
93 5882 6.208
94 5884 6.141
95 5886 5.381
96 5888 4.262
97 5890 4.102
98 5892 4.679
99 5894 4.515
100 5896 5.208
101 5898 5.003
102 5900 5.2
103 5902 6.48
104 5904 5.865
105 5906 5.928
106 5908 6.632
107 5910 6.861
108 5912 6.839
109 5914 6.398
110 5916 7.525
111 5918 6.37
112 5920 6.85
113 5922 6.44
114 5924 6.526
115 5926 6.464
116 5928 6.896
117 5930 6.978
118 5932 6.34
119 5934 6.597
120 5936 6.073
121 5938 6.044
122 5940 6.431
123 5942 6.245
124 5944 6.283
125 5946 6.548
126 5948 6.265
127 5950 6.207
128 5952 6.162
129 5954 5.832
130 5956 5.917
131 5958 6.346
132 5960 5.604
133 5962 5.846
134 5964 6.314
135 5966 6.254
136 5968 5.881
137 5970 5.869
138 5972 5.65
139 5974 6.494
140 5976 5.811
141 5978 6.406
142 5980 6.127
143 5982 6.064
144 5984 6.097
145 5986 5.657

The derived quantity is 3.4 angstrom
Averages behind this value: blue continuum 6.12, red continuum 6.44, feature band 5.59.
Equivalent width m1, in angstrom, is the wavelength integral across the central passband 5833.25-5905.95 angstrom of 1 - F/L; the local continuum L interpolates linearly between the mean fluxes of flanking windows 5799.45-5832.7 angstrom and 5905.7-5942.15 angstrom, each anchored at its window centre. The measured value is 7.97 angstrom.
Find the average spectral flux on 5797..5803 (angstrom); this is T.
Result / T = 6.33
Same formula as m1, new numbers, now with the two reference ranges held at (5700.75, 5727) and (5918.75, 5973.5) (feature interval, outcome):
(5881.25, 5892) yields 1.84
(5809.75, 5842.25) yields -1.23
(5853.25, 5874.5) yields 0.91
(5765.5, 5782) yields 0.23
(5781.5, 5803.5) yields -1.41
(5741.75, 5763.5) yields -0.60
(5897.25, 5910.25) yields 0.54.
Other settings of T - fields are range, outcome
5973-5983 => 6.18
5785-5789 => 6.96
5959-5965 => 5.92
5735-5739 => 5.52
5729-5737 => 6.25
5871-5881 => 6.61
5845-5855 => 6.17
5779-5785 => 6.16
